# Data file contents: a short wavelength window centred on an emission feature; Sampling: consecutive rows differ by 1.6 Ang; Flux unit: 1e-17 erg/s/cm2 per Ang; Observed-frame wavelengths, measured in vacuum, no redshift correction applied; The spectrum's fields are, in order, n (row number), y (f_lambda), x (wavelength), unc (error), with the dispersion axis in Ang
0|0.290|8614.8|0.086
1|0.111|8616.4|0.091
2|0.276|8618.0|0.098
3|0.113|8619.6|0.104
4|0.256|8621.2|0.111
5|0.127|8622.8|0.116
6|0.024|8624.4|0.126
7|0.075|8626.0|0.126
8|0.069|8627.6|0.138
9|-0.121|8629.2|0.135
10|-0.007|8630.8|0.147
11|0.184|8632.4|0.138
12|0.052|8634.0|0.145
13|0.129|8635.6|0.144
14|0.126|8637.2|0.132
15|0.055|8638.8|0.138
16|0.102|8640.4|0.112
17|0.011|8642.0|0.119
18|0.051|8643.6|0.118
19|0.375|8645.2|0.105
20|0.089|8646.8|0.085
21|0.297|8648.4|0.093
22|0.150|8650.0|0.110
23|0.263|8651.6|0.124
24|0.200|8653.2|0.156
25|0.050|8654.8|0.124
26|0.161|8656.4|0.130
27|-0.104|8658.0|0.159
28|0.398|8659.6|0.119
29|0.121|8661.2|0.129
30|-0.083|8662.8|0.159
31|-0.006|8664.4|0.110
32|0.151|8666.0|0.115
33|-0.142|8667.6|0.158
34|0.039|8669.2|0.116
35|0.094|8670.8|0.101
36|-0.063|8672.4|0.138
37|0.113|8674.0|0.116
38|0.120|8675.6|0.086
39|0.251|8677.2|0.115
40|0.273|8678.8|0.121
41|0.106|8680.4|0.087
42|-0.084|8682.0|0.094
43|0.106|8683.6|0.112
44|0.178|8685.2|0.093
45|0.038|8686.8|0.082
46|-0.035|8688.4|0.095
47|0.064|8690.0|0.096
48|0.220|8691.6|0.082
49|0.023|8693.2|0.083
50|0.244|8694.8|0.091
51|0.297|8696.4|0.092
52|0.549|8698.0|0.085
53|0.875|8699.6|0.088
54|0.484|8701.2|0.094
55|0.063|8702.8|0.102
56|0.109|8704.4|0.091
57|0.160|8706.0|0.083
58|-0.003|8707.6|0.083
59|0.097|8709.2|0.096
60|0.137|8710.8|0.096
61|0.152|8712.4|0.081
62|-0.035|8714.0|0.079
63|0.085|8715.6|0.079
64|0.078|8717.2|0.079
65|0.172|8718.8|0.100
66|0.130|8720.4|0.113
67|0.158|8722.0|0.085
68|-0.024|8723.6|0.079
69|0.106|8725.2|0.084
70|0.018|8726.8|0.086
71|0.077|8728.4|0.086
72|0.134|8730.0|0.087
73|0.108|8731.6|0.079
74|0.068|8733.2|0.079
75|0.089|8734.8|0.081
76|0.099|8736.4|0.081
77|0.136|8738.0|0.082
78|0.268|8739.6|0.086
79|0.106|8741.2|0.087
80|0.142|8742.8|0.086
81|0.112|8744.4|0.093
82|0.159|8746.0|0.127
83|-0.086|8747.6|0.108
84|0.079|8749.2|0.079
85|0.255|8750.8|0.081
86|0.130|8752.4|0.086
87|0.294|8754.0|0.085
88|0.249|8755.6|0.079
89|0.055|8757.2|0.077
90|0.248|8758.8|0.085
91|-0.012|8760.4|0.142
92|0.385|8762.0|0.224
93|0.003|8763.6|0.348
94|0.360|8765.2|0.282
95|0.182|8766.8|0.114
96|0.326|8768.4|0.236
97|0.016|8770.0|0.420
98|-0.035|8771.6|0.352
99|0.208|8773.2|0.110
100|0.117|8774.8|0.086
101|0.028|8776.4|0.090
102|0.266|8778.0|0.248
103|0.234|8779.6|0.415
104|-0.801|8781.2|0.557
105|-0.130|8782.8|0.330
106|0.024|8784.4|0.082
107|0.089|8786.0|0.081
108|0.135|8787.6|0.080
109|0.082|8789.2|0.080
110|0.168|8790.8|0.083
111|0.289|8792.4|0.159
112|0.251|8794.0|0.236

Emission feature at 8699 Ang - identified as H-beta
